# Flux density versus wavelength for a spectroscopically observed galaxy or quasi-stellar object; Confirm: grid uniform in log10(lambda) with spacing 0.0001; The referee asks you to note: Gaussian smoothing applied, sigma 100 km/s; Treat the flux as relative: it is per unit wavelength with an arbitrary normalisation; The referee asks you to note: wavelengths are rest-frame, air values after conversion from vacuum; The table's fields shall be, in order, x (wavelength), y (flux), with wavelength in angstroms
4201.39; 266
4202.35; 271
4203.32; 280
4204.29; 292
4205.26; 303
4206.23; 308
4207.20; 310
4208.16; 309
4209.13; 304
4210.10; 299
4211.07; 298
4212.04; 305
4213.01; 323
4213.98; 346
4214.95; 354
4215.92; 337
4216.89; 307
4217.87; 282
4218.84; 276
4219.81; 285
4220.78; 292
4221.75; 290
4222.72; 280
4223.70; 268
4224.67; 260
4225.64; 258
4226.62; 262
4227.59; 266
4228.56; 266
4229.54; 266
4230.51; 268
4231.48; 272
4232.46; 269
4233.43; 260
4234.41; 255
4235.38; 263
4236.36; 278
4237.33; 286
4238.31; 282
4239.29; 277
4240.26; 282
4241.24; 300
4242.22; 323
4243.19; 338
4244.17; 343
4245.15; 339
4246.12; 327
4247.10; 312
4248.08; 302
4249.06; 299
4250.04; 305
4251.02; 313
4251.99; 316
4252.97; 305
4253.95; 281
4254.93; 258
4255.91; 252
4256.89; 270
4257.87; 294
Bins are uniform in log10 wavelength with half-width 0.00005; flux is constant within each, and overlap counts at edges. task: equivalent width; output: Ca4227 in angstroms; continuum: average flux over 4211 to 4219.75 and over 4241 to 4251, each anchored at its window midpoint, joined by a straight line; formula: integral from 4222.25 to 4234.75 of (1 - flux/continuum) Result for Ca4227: 1.99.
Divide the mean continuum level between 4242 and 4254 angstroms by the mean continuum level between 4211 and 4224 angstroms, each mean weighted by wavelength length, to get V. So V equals 1.0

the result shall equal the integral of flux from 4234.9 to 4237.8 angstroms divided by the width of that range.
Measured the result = 276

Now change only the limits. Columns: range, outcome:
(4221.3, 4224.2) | 279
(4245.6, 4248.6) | 314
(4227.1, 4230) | 266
